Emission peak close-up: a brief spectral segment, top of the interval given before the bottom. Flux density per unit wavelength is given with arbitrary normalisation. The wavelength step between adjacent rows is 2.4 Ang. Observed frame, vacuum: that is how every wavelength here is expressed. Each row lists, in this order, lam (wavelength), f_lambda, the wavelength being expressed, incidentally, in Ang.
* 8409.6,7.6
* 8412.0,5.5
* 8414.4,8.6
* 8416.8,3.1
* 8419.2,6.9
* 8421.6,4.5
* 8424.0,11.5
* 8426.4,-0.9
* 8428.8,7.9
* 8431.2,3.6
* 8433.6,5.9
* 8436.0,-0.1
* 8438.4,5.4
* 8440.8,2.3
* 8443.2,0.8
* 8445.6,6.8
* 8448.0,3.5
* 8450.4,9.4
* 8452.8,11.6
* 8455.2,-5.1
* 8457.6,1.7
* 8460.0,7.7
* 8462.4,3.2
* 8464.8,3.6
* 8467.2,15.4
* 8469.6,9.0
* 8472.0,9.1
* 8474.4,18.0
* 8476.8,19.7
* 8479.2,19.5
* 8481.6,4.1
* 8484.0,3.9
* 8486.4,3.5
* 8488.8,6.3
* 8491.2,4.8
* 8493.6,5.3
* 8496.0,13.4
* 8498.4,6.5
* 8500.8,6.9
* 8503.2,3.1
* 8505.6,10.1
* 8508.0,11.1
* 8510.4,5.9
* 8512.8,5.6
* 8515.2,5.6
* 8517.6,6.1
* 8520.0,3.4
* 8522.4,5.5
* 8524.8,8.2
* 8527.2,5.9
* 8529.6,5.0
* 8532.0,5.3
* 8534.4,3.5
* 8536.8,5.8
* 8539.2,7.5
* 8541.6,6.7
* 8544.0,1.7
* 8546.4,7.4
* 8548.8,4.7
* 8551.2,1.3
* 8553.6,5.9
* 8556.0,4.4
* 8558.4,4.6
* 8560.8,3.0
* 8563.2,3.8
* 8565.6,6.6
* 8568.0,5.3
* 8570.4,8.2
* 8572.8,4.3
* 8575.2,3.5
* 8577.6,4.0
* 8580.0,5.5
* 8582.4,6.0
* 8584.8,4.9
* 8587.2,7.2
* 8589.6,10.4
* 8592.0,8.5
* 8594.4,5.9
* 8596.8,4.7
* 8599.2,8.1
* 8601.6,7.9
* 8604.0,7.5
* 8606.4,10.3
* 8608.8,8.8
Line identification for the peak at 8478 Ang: H-beta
